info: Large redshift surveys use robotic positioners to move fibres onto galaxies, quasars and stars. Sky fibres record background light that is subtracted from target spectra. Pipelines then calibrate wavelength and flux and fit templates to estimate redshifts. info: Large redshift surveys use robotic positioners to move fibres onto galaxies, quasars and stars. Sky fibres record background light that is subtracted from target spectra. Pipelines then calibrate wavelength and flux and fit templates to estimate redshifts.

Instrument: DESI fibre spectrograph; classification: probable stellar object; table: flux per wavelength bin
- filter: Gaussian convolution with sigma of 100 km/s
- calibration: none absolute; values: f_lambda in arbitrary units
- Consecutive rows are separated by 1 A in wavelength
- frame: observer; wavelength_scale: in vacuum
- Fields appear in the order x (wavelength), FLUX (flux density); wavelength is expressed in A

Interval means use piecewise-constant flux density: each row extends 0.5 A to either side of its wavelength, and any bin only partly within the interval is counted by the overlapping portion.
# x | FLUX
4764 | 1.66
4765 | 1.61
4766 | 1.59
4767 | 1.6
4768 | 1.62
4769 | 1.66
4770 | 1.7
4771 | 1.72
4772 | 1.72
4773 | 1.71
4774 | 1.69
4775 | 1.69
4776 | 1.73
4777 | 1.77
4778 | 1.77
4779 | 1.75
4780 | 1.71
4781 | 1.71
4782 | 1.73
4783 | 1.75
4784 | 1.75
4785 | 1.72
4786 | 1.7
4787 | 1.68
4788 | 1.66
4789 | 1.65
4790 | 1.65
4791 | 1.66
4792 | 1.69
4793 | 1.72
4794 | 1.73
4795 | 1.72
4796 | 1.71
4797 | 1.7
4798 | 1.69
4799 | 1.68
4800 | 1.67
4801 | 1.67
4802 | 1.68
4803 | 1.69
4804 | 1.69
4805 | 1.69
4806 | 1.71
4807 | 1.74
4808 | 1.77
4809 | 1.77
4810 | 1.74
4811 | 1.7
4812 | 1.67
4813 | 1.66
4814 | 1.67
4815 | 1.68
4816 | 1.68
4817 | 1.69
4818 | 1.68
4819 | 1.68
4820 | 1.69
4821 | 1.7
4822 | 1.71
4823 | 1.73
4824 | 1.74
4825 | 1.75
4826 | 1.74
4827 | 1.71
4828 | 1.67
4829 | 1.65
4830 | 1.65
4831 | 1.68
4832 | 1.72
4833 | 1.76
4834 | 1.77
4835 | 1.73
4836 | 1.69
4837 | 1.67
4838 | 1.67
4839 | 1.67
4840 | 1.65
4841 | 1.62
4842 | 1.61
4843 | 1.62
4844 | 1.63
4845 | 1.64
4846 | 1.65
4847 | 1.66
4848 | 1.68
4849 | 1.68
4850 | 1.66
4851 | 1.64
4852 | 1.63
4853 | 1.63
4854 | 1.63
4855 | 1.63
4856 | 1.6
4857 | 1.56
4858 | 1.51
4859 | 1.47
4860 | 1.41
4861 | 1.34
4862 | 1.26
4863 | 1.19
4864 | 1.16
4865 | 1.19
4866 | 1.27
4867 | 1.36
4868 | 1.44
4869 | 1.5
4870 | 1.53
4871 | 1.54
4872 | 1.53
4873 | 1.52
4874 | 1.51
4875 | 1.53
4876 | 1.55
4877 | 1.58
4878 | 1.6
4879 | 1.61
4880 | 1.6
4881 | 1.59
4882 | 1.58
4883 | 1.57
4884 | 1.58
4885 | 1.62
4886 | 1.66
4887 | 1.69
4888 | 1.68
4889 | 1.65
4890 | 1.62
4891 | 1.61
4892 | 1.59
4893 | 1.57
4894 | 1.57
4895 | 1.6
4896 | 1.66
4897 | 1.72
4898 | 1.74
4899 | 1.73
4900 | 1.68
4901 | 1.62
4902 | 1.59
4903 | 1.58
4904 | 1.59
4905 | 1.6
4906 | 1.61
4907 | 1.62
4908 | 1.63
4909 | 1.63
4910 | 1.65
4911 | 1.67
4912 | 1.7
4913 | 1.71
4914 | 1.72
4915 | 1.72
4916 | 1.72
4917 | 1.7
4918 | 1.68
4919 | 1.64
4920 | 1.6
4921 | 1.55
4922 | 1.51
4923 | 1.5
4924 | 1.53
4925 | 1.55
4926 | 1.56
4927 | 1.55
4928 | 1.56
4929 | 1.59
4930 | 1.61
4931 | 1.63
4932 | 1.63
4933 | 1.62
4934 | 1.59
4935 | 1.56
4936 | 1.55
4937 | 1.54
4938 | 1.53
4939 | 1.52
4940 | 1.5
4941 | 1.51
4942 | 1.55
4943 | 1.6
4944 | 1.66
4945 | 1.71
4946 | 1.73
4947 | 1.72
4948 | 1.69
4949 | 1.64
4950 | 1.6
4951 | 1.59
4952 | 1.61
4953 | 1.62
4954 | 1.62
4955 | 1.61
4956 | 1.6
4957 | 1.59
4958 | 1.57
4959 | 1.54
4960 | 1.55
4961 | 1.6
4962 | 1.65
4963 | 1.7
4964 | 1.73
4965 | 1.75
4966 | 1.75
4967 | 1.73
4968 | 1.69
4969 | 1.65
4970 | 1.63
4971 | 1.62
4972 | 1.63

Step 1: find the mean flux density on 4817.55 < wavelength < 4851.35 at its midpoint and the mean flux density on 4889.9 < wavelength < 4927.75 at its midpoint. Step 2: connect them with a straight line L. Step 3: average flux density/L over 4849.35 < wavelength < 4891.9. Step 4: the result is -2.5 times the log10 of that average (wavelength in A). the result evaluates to 0.09 mag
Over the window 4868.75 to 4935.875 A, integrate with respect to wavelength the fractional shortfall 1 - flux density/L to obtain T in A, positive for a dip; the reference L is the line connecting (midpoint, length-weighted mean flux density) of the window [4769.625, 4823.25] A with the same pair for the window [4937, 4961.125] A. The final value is 0.9 A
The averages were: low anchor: 1.7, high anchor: 1.6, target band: 1.61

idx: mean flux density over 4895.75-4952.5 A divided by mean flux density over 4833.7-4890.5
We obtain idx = 1.04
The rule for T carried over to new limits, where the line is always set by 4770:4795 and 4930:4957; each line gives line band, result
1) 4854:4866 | 1.90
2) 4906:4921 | -0.37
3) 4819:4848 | -0.13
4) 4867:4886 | 1.11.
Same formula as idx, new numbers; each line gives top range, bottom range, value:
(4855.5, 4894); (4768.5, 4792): 0.88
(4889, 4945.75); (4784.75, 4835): 0.95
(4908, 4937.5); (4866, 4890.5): 1.03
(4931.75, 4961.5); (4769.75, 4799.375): 0.94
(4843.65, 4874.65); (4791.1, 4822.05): 0.89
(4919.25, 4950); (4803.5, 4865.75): 0.97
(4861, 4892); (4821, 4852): 0.90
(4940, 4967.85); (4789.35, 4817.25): 0.96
